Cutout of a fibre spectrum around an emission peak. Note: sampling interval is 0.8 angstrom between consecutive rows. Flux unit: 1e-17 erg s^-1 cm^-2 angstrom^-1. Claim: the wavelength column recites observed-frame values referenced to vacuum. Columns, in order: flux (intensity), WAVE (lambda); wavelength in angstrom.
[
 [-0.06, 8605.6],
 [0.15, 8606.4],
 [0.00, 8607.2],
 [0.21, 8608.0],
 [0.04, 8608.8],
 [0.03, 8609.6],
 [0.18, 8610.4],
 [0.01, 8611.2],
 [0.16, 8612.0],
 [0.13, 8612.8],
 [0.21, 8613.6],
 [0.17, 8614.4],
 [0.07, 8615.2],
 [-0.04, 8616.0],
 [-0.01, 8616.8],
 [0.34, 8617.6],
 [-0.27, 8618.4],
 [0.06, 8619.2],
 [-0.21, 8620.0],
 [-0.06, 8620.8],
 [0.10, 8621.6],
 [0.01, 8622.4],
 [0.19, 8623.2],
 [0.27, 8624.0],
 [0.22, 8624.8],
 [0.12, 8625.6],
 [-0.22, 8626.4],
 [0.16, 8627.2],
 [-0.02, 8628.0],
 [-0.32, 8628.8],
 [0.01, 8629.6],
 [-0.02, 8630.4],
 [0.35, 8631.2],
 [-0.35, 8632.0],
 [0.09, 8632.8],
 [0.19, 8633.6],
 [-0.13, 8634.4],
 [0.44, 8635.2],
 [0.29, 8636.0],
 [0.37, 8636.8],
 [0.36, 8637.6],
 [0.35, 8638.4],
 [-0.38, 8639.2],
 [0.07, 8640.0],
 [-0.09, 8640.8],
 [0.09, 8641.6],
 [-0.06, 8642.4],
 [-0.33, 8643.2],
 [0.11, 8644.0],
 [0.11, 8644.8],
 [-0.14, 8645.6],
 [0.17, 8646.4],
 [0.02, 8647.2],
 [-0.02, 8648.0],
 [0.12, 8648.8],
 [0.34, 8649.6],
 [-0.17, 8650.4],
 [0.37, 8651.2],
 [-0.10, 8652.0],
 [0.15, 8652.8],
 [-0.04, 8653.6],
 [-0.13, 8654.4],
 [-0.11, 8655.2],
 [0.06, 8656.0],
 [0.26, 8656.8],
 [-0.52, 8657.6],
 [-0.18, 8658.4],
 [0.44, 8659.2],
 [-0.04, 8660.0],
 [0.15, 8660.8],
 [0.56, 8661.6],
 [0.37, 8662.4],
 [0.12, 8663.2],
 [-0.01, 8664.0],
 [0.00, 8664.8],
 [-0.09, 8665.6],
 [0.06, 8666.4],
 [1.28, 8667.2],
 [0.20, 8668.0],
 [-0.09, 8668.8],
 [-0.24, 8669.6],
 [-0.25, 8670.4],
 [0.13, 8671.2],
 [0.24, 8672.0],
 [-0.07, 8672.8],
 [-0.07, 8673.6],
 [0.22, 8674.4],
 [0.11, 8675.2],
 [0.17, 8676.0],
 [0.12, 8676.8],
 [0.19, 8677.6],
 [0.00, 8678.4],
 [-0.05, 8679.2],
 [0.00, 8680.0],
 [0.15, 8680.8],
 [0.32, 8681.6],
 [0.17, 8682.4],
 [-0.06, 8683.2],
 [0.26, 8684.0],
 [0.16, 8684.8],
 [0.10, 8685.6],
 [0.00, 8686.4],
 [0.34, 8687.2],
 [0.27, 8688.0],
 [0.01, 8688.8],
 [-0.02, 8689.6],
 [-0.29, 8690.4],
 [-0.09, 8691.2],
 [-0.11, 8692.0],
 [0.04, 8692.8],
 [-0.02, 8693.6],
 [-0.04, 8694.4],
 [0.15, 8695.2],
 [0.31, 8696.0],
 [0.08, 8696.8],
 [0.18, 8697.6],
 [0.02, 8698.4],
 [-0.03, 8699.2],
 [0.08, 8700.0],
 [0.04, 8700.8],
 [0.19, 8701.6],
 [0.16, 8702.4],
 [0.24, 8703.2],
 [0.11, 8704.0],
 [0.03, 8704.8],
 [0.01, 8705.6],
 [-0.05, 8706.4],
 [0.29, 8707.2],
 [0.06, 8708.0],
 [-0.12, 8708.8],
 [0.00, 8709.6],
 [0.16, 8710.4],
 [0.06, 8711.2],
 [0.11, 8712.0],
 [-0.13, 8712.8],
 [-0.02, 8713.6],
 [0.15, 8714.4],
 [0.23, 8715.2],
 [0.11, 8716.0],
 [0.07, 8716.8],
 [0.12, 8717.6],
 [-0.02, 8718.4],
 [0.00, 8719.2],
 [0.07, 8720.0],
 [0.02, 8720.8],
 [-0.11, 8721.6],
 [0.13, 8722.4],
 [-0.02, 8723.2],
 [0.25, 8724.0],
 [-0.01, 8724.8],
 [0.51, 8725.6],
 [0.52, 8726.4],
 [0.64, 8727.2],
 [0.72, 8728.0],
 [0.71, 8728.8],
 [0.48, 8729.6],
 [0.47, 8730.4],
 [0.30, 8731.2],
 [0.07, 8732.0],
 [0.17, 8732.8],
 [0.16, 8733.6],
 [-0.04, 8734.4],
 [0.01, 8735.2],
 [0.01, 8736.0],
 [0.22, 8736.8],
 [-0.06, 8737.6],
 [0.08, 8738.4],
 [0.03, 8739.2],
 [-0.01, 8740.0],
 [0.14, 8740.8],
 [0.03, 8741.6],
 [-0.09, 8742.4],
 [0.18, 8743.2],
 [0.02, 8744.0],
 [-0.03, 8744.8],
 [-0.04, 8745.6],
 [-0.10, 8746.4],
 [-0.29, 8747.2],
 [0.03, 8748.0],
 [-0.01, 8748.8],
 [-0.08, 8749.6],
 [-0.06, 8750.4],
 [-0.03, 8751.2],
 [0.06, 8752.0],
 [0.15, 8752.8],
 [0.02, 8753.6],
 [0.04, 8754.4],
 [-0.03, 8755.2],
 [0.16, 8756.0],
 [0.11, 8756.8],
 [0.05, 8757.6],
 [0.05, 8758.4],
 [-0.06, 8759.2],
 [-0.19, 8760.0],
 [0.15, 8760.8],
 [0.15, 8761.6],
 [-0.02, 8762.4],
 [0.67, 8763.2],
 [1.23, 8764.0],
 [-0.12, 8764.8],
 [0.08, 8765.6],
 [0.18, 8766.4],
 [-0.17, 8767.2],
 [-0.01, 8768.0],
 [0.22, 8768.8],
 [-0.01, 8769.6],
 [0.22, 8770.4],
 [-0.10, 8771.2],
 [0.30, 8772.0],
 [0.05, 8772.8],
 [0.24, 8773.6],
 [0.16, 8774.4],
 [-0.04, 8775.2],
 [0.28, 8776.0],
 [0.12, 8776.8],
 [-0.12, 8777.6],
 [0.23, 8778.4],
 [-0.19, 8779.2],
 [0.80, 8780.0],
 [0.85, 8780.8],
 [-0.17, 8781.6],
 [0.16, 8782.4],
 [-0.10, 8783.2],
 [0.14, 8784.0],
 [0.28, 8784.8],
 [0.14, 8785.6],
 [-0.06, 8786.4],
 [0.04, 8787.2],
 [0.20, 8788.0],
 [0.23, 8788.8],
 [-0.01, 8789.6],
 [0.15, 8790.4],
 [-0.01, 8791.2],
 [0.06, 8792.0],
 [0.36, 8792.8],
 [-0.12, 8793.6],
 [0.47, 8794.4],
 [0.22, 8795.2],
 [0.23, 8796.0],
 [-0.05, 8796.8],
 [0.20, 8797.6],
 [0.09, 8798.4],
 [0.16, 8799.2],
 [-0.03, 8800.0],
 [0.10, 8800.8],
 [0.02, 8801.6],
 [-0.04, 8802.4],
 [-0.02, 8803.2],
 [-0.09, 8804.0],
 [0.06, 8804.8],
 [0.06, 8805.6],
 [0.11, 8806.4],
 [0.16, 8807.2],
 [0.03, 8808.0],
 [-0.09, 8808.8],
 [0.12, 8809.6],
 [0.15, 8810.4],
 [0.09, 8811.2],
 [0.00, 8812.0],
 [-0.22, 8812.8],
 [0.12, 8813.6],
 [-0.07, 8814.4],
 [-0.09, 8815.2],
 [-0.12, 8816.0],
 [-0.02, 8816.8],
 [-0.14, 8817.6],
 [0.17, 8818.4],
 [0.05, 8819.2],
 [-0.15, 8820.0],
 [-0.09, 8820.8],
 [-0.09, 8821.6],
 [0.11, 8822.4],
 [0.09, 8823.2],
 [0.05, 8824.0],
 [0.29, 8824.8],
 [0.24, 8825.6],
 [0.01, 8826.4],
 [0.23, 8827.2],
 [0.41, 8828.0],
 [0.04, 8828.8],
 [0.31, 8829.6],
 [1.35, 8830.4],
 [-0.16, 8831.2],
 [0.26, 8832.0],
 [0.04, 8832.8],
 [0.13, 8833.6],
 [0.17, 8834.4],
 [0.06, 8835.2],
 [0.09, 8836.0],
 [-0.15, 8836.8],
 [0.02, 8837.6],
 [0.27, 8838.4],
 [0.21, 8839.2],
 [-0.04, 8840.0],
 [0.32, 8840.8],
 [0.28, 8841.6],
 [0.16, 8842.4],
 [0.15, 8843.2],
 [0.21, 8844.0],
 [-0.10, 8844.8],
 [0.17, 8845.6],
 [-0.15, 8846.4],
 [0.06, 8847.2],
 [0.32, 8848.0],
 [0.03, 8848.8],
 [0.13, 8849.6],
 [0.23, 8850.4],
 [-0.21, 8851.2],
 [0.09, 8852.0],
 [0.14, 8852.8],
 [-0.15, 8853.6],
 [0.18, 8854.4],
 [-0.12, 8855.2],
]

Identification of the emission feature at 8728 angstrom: H-gamma 4340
